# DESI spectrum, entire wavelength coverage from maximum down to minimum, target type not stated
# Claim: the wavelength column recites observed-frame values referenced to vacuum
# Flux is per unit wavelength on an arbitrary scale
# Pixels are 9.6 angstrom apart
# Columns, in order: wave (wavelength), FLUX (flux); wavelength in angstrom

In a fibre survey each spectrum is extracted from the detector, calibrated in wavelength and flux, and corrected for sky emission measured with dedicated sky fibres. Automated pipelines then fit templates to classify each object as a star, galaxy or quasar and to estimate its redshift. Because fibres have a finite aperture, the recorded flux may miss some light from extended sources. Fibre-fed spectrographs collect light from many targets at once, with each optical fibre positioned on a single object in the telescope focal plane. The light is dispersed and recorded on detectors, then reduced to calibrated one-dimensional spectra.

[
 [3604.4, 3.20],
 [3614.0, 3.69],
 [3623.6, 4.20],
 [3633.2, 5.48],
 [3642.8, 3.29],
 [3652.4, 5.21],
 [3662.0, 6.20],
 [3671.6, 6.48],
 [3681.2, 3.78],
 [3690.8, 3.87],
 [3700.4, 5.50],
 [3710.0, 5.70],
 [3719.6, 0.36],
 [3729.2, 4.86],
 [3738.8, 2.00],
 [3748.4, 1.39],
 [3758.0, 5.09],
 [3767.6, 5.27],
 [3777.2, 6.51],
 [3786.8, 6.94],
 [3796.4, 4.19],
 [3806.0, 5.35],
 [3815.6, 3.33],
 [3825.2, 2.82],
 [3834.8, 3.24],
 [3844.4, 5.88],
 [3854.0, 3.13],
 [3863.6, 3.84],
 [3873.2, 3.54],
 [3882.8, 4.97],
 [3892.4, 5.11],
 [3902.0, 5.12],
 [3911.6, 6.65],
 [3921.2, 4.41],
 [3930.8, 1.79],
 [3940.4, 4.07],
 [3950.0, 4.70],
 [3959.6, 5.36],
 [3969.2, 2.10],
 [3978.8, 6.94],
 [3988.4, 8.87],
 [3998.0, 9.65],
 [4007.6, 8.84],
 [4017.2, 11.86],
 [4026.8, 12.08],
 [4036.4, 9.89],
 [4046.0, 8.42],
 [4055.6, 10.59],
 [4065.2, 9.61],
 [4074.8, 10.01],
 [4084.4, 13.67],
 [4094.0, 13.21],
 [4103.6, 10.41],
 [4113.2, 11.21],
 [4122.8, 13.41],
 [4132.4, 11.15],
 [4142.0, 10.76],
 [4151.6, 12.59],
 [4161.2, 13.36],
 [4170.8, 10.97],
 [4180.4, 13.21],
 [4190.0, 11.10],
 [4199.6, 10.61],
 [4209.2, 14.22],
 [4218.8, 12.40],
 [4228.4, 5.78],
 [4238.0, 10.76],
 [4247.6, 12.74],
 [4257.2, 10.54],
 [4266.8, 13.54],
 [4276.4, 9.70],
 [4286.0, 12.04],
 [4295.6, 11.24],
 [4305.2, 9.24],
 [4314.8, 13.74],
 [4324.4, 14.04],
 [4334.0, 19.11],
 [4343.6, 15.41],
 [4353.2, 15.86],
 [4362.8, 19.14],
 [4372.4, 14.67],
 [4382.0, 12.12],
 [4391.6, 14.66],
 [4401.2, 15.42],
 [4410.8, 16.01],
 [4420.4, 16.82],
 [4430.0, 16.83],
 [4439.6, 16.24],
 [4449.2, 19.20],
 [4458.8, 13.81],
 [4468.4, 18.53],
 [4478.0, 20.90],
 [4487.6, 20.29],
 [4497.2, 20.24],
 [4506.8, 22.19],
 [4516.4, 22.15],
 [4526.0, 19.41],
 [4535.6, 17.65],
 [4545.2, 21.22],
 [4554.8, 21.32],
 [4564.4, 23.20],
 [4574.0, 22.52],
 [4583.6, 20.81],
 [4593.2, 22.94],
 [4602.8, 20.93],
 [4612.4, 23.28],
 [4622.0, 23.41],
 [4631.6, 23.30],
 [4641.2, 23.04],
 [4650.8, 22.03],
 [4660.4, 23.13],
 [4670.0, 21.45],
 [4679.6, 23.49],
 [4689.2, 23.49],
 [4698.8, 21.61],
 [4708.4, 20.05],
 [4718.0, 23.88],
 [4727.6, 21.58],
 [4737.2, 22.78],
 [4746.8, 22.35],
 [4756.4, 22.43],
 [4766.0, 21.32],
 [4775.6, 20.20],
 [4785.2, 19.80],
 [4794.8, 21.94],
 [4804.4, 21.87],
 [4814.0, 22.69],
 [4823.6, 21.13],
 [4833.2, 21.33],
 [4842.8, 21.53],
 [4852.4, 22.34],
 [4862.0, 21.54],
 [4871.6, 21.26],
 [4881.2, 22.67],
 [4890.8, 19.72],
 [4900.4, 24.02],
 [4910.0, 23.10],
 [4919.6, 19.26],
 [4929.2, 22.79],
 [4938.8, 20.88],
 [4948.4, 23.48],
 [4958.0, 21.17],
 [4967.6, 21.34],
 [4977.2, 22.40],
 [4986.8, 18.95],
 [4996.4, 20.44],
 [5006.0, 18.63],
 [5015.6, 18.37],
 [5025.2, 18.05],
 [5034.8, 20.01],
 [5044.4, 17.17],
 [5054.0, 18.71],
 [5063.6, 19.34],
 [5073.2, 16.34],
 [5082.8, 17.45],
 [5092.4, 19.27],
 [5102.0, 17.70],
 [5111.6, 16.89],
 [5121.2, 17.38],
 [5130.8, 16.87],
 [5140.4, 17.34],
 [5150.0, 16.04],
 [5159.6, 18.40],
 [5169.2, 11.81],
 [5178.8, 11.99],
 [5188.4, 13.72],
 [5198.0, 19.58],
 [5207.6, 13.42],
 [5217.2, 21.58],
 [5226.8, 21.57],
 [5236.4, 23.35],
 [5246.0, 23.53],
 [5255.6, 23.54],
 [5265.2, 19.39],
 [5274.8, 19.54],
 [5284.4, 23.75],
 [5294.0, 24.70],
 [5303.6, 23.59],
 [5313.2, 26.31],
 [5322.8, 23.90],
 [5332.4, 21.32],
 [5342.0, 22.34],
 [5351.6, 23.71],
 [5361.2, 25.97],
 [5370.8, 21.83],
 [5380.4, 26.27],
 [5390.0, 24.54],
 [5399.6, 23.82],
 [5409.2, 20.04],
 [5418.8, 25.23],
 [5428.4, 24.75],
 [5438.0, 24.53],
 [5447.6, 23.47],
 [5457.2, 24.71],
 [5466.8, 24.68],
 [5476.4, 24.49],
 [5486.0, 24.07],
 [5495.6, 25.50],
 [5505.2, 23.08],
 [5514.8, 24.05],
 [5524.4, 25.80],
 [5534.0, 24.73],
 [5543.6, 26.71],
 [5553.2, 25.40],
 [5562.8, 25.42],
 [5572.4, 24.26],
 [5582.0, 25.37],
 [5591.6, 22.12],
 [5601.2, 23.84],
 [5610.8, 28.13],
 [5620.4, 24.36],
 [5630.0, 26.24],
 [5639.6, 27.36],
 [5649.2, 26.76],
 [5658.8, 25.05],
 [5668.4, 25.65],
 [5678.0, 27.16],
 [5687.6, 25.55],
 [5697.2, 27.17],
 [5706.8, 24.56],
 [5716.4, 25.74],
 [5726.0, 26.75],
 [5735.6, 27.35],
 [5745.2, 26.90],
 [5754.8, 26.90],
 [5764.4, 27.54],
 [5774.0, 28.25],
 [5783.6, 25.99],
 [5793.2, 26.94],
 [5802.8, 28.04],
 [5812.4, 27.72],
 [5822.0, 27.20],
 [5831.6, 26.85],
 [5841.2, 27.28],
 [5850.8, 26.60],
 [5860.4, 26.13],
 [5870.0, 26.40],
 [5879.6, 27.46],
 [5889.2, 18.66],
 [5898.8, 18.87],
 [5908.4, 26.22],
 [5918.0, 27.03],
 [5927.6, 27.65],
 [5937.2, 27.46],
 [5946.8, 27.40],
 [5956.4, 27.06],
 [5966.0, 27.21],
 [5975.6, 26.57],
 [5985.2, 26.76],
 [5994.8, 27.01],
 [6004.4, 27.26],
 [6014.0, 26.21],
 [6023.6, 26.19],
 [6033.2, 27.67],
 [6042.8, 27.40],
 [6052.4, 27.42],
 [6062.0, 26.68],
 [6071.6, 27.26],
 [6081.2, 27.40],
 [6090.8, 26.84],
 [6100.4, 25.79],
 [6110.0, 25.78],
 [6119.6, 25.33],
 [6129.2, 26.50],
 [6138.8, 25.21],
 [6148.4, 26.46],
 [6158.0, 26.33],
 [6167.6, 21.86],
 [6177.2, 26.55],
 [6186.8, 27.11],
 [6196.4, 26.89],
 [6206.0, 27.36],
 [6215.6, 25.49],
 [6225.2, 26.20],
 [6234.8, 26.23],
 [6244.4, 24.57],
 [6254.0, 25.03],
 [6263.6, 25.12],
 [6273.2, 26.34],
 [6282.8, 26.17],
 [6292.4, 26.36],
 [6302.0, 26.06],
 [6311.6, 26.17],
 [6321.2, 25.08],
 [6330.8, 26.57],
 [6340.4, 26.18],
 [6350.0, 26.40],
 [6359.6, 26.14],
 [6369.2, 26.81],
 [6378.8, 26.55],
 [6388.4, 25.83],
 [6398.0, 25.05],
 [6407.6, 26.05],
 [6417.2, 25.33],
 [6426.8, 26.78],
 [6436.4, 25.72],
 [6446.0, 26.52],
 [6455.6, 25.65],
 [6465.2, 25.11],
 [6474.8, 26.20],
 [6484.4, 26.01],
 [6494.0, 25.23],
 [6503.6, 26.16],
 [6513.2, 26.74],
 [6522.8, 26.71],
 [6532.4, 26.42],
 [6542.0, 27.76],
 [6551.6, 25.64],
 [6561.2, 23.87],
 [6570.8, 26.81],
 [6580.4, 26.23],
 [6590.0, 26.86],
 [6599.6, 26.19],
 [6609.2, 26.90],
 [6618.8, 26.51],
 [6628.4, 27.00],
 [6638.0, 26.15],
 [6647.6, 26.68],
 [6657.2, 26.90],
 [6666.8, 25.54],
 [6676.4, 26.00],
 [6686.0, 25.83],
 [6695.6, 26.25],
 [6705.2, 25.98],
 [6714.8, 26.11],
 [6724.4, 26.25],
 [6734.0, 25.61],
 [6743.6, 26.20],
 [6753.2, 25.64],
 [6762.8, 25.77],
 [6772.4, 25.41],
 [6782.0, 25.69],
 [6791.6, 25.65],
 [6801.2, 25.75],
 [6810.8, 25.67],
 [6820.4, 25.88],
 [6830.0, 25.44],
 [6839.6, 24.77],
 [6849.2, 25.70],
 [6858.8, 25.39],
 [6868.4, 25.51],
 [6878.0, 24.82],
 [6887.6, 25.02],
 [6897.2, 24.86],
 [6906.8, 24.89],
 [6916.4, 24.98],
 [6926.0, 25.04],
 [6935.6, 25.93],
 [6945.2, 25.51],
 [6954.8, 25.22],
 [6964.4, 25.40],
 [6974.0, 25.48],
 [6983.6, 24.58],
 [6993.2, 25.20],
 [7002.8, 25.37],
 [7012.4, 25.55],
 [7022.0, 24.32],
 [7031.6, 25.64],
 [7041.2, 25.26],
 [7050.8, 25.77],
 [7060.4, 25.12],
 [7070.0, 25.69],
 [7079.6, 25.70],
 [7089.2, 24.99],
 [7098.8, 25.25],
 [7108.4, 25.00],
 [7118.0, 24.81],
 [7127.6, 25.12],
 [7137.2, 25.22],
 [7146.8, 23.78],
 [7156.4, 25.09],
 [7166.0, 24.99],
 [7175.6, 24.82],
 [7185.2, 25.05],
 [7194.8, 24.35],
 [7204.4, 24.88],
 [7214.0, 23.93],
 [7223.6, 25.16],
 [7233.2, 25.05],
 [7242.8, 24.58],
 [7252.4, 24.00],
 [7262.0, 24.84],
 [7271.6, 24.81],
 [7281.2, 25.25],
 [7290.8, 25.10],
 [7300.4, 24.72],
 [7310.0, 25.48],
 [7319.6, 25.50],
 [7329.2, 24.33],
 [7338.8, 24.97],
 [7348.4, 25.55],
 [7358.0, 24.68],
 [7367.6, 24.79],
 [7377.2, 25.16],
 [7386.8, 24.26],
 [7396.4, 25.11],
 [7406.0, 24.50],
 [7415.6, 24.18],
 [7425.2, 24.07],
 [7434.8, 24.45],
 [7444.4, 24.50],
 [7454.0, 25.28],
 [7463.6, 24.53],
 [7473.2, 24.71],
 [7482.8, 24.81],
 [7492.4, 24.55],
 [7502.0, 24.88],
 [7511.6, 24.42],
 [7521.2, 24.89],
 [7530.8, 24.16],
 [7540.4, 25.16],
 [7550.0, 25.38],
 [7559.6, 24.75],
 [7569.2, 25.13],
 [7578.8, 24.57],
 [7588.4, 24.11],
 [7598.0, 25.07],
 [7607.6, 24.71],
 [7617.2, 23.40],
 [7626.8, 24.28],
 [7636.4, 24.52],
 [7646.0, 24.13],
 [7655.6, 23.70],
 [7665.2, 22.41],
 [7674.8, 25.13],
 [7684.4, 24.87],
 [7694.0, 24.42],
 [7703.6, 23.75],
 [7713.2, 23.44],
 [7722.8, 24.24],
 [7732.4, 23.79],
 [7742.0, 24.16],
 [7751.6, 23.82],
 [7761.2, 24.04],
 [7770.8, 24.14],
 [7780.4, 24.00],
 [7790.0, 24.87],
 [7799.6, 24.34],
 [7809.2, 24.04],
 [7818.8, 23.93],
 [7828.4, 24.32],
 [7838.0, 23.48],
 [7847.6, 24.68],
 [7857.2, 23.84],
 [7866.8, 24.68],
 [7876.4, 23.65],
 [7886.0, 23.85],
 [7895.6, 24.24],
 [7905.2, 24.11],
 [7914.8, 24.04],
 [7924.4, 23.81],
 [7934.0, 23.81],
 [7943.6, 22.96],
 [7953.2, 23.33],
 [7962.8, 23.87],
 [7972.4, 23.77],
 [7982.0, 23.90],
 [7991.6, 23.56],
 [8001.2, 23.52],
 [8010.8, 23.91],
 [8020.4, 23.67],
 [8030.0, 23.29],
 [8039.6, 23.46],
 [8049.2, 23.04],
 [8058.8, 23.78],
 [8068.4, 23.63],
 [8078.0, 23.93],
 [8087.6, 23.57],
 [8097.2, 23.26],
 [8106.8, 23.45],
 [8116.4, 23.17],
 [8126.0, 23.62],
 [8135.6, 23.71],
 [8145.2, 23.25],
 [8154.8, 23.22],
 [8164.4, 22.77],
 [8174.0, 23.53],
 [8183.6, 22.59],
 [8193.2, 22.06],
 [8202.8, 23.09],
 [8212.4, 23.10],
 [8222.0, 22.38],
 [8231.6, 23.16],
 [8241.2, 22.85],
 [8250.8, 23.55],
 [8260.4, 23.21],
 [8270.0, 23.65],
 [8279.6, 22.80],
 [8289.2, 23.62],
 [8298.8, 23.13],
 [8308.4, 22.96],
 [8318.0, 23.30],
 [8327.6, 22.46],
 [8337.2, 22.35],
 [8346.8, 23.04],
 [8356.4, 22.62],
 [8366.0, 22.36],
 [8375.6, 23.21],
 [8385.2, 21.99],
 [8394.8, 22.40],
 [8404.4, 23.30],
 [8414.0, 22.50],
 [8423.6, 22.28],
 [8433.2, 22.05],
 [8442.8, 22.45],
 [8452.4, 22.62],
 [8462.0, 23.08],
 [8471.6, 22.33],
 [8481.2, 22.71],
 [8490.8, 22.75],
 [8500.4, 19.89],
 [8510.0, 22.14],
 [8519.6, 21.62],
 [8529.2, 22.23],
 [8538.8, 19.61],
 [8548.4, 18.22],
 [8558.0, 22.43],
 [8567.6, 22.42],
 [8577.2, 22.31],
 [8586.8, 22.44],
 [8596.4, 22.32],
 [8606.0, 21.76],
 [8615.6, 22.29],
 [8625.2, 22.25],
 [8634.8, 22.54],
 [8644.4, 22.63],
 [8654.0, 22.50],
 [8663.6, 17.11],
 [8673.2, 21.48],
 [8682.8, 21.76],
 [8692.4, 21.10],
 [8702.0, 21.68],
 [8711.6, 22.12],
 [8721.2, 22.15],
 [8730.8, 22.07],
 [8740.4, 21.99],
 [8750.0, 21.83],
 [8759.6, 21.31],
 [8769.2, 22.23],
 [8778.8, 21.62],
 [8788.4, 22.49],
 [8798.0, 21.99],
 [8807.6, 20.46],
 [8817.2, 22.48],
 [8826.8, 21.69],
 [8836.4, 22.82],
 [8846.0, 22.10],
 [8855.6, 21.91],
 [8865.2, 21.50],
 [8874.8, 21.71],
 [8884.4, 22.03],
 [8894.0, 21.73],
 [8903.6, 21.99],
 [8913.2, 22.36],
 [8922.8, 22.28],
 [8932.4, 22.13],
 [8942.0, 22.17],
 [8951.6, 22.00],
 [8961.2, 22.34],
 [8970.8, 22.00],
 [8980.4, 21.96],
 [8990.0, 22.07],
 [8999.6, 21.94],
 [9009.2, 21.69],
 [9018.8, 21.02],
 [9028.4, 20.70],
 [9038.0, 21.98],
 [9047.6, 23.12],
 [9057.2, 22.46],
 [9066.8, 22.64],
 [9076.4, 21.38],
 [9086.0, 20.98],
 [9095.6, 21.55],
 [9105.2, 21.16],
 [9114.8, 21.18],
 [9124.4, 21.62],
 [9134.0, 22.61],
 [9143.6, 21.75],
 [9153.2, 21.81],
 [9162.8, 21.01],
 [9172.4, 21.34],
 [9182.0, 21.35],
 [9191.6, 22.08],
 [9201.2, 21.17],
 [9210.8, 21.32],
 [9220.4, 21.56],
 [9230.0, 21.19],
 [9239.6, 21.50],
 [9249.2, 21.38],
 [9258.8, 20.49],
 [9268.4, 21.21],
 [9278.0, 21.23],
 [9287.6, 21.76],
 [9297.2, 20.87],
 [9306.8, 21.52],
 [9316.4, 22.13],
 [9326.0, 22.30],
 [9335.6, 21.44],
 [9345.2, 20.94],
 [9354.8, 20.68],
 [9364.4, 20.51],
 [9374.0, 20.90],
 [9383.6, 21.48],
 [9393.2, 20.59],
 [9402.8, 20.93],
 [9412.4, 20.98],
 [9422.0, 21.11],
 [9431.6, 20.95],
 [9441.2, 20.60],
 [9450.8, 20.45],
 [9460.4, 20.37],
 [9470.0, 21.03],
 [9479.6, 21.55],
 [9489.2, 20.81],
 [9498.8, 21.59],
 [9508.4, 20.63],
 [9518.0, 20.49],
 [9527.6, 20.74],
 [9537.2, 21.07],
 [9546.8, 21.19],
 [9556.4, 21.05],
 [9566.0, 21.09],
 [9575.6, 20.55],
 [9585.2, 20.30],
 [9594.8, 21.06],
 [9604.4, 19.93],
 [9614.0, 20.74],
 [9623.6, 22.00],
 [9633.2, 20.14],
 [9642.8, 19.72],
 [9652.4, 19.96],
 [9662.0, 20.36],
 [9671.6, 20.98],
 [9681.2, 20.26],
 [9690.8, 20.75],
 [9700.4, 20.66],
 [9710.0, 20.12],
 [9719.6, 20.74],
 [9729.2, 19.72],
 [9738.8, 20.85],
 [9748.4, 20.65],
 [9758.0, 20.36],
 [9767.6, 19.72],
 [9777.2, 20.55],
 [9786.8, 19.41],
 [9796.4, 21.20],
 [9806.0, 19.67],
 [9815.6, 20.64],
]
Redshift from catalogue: 0.000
